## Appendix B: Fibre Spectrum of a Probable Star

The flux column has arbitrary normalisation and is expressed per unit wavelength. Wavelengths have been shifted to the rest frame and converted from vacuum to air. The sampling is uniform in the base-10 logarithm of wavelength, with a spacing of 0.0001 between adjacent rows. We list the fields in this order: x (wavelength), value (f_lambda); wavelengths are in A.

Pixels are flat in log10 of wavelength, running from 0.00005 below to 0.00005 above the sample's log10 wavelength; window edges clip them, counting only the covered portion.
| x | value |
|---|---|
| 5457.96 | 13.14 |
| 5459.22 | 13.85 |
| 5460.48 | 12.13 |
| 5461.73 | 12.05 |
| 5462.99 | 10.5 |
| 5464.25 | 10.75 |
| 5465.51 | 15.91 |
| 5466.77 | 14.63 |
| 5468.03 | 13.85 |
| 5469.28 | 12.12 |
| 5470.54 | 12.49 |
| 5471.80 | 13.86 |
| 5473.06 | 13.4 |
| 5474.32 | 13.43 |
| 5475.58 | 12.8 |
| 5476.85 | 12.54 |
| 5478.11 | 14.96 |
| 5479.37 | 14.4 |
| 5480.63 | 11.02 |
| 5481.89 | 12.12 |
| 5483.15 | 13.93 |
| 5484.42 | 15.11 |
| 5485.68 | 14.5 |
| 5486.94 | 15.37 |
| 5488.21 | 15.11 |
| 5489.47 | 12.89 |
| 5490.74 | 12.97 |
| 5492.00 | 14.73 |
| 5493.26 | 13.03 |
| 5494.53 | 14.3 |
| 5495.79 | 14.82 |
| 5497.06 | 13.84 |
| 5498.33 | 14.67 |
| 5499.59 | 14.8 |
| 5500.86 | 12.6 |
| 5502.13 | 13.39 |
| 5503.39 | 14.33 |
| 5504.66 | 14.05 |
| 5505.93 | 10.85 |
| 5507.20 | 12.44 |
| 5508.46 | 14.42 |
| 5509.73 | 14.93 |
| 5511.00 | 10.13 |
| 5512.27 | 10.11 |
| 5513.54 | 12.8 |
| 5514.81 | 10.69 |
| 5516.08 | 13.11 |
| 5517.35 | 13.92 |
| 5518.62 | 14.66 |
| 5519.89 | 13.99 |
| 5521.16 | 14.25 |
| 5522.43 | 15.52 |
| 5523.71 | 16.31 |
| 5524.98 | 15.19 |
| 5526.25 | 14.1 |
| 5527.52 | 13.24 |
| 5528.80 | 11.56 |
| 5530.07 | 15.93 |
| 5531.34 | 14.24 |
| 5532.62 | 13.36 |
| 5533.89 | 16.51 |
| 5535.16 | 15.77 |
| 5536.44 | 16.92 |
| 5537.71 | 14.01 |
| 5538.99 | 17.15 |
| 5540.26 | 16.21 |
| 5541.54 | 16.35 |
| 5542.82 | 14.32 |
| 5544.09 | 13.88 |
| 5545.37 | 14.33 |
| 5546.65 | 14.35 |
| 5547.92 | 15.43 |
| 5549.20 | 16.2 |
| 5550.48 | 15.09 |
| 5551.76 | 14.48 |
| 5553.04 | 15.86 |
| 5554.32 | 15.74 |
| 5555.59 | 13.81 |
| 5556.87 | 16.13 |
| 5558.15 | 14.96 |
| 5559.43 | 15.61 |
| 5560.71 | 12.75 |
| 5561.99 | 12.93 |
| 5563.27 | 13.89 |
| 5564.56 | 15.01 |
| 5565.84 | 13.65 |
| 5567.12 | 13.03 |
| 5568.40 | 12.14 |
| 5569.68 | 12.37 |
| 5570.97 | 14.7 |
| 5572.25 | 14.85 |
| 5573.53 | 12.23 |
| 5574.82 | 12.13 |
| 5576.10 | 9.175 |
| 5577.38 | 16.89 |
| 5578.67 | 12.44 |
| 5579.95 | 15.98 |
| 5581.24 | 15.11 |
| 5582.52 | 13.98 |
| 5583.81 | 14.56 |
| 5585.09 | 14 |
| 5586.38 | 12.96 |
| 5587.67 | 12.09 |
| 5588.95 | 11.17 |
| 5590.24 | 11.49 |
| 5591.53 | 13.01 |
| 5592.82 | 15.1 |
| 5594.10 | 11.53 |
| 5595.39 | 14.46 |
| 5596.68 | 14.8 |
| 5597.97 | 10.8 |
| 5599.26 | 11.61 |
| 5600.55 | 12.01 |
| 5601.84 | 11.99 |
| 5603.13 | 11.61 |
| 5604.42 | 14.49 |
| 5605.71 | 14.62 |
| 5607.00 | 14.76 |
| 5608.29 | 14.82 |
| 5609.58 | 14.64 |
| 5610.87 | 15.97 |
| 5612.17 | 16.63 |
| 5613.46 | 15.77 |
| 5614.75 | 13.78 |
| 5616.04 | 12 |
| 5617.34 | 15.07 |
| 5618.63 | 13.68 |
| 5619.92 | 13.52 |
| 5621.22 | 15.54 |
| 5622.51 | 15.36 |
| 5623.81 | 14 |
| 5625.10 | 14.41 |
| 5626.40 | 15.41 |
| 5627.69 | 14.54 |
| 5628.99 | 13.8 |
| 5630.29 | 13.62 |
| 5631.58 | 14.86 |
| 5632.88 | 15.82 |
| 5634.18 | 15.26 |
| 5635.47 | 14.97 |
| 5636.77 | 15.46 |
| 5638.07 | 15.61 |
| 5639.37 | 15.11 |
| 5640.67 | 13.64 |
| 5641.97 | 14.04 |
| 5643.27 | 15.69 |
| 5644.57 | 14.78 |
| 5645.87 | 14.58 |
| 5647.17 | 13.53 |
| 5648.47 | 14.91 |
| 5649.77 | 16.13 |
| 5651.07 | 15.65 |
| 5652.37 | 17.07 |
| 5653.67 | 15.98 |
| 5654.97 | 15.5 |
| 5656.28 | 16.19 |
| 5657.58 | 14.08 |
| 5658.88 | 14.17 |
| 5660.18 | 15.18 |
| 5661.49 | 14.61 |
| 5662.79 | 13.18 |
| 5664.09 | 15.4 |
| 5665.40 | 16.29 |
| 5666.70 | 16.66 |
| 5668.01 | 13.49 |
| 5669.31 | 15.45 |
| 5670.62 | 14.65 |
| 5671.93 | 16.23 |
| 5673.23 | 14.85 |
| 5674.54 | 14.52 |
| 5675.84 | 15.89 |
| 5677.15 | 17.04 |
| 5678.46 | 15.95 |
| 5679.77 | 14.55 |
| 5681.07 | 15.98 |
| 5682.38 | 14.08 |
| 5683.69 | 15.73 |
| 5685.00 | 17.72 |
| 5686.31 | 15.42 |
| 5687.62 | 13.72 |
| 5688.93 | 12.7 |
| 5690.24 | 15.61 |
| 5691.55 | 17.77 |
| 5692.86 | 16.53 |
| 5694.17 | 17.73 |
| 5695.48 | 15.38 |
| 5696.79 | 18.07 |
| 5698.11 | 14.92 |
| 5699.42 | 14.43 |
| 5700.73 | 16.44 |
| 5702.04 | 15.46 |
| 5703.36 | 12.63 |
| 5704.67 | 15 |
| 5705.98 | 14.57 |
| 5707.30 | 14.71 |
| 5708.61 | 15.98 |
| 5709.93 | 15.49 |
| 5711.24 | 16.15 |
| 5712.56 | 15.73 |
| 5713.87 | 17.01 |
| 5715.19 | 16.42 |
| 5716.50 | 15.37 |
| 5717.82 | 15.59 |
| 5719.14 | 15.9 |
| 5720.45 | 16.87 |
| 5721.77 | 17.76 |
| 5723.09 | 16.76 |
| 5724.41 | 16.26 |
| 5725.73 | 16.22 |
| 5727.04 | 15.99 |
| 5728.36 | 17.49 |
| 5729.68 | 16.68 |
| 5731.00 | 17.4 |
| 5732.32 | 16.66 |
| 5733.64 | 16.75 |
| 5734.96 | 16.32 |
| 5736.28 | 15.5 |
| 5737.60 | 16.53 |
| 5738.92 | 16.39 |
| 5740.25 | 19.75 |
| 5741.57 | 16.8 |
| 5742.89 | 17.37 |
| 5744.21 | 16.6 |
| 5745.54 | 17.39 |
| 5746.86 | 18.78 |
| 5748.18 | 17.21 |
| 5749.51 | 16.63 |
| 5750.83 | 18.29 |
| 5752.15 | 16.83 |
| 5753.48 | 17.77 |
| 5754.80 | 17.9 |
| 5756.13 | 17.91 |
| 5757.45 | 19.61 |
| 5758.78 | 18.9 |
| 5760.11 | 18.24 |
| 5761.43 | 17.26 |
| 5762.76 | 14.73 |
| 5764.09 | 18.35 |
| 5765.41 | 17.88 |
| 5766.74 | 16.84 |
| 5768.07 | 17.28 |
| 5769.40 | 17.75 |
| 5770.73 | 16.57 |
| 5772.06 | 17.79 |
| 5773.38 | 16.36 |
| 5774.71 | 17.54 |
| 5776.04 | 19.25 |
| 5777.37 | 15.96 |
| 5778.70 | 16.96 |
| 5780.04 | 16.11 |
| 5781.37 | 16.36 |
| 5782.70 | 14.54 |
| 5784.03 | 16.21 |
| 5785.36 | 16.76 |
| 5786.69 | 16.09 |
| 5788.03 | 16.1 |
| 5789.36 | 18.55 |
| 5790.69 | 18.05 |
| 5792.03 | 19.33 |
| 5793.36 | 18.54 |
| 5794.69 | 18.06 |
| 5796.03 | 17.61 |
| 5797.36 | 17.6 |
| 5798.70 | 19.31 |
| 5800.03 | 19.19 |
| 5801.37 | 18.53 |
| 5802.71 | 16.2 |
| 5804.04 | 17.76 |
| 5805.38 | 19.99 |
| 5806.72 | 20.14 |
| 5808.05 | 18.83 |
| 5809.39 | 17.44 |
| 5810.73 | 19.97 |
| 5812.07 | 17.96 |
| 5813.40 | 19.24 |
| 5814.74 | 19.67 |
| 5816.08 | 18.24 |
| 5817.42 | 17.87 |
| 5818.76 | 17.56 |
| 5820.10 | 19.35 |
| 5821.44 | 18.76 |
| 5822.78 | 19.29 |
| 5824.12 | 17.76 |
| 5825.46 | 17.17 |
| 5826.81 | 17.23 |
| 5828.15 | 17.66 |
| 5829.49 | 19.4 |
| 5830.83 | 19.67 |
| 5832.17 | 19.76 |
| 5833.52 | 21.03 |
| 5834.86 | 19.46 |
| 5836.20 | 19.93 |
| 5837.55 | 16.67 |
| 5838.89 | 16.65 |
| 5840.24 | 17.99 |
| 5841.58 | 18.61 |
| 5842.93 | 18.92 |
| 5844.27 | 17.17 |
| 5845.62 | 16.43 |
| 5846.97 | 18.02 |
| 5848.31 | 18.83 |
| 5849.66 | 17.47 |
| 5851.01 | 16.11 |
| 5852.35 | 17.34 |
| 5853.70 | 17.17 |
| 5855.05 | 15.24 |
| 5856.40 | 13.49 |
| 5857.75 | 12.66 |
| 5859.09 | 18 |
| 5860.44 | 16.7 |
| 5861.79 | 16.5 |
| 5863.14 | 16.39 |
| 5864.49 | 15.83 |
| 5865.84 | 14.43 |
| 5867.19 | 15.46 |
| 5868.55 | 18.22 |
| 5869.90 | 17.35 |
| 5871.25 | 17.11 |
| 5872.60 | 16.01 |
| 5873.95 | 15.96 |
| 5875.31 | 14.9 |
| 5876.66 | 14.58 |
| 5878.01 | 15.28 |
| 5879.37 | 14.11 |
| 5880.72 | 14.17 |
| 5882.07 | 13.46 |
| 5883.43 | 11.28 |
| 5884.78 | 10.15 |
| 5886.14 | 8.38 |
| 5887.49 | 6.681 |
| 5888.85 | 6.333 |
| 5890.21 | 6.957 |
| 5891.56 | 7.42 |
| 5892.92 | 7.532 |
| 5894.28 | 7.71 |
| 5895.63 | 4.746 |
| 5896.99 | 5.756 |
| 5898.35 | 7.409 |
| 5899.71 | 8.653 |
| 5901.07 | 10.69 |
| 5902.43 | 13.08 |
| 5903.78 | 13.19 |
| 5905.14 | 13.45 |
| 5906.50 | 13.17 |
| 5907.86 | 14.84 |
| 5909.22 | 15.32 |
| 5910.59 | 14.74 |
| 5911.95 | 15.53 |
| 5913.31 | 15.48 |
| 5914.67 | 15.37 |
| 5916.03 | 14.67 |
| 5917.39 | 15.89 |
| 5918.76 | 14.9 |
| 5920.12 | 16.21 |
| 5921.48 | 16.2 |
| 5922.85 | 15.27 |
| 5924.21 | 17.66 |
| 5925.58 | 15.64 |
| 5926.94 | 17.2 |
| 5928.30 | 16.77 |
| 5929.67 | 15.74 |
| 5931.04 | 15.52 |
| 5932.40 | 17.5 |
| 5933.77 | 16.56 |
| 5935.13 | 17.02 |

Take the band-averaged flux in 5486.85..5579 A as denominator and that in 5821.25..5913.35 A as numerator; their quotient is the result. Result 1.05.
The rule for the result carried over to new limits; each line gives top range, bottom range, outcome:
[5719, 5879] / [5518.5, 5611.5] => 1.23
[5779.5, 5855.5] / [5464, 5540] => 1.30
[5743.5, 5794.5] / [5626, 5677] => 1.15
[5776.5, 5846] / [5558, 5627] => 1.32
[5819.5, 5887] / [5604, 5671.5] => 1.11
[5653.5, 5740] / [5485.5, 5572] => 1.11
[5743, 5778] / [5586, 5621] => 1.30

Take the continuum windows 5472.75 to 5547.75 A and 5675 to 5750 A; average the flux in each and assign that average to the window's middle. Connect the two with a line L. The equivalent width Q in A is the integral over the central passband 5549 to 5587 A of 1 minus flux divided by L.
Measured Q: 1.4 A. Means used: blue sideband 14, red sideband 16.2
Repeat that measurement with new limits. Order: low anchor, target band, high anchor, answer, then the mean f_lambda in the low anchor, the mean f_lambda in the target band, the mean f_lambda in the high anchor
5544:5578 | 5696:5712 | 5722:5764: 1.19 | 14.1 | 15.3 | 17.2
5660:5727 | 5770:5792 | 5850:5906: -3.99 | 15.6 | 16.9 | 12.8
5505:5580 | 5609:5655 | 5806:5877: 0.75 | 14.1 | 14.9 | 17.6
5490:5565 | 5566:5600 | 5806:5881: 3.72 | 14.3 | 13.2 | 17.4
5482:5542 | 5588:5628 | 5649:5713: 2.83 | 14.1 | 13.8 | 15.4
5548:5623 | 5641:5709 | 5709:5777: 1.63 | 13.9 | 15.3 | 17.1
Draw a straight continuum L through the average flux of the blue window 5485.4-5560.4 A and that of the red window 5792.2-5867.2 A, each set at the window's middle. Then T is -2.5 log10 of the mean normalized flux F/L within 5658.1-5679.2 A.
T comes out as 0.05 mag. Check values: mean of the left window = 14.3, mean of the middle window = 15.2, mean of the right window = 17.9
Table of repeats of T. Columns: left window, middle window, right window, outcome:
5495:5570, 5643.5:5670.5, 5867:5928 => -0.10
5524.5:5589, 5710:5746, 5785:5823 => 0.03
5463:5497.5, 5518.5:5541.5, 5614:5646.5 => -0.08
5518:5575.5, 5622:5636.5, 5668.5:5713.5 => 0.03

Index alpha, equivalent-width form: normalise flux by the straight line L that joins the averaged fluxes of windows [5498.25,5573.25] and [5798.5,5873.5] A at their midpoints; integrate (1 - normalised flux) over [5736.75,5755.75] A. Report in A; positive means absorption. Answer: -0.8 A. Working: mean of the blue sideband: 14.2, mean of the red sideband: 17.8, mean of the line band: 17.4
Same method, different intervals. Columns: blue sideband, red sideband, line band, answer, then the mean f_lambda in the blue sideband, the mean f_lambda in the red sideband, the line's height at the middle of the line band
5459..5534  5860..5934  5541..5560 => -2.2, 13.5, 13.5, 13.5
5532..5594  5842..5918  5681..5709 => -2.9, 14.2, 13.7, 14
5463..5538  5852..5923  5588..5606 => 1.2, 13.7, 13.3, 13.6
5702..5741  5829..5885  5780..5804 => -1.5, 16.2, 16.6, 16.4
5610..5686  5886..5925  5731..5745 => -2.9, 15.1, 11.9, 14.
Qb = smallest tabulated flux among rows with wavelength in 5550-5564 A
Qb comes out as 12.75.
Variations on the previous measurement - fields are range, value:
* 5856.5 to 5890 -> 6.333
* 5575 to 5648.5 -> 9.175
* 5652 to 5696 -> 12.7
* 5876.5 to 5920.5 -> 4.746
